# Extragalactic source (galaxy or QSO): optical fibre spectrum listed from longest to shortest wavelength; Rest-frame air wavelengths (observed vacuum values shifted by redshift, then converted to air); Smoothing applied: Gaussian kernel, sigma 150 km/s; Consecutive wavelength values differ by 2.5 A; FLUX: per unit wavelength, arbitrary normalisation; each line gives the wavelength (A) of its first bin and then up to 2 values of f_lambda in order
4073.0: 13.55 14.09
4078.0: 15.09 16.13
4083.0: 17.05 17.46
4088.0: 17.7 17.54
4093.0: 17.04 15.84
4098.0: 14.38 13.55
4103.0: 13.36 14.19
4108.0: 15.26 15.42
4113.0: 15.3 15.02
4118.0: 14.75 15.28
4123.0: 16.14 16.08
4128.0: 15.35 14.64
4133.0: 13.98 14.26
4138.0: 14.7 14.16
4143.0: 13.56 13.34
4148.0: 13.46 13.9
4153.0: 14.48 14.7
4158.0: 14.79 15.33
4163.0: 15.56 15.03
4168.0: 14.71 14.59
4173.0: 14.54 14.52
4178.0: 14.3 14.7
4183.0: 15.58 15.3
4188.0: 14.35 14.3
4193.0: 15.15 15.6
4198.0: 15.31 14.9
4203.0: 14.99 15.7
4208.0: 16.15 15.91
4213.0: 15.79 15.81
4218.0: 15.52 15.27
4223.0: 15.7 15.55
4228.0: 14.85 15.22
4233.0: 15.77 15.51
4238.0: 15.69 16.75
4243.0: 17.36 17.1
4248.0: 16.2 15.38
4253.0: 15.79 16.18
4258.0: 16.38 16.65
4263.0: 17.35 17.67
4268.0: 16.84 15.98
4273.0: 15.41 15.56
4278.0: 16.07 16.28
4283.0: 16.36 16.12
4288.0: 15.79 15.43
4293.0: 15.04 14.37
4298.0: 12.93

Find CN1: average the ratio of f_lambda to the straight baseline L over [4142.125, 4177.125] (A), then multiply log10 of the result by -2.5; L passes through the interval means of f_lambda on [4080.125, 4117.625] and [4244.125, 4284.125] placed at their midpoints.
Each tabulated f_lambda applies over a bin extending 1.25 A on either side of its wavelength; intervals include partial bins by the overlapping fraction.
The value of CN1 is 0.10 mag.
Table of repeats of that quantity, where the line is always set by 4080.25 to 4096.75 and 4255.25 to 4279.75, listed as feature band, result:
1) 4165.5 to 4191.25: 0.14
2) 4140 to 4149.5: 0.23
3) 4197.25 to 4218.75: 0.07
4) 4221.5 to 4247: 0.04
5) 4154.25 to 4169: 0.12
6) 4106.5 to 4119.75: 0.12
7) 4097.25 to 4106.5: 0.22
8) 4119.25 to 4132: 0.10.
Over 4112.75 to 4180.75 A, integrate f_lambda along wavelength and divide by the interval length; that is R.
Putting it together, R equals 14.7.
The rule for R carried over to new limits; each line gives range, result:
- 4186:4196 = 14.8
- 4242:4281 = 16.4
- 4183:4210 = 15.2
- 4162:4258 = 15.4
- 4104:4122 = 15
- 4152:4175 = 14.9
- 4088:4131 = 15.3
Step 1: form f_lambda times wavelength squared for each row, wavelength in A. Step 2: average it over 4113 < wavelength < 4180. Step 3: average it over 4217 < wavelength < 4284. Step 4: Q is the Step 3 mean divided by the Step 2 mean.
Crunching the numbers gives 1.2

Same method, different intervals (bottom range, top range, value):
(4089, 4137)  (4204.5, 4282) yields 1.13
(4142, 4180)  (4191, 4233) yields 1.09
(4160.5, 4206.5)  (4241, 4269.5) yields 1.15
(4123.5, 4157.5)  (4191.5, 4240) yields 1.12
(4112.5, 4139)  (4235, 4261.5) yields 1.15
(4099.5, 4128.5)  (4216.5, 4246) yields 1.12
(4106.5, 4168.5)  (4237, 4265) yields 1.18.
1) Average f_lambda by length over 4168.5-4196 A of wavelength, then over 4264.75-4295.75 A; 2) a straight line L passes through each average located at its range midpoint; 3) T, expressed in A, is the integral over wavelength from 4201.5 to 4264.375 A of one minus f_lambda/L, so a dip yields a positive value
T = -2.3 A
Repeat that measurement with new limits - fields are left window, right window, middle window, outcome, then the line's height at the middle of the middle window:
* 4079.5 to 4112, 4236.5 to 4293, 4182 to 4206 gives 1.4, 16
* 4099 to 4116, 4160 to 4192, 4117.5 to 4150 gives 0.2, 14.7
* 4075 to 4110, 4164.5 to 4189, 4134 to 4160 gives 1.6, 15.1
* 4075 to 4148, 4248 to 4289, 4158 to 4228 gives 2.5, 15.7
